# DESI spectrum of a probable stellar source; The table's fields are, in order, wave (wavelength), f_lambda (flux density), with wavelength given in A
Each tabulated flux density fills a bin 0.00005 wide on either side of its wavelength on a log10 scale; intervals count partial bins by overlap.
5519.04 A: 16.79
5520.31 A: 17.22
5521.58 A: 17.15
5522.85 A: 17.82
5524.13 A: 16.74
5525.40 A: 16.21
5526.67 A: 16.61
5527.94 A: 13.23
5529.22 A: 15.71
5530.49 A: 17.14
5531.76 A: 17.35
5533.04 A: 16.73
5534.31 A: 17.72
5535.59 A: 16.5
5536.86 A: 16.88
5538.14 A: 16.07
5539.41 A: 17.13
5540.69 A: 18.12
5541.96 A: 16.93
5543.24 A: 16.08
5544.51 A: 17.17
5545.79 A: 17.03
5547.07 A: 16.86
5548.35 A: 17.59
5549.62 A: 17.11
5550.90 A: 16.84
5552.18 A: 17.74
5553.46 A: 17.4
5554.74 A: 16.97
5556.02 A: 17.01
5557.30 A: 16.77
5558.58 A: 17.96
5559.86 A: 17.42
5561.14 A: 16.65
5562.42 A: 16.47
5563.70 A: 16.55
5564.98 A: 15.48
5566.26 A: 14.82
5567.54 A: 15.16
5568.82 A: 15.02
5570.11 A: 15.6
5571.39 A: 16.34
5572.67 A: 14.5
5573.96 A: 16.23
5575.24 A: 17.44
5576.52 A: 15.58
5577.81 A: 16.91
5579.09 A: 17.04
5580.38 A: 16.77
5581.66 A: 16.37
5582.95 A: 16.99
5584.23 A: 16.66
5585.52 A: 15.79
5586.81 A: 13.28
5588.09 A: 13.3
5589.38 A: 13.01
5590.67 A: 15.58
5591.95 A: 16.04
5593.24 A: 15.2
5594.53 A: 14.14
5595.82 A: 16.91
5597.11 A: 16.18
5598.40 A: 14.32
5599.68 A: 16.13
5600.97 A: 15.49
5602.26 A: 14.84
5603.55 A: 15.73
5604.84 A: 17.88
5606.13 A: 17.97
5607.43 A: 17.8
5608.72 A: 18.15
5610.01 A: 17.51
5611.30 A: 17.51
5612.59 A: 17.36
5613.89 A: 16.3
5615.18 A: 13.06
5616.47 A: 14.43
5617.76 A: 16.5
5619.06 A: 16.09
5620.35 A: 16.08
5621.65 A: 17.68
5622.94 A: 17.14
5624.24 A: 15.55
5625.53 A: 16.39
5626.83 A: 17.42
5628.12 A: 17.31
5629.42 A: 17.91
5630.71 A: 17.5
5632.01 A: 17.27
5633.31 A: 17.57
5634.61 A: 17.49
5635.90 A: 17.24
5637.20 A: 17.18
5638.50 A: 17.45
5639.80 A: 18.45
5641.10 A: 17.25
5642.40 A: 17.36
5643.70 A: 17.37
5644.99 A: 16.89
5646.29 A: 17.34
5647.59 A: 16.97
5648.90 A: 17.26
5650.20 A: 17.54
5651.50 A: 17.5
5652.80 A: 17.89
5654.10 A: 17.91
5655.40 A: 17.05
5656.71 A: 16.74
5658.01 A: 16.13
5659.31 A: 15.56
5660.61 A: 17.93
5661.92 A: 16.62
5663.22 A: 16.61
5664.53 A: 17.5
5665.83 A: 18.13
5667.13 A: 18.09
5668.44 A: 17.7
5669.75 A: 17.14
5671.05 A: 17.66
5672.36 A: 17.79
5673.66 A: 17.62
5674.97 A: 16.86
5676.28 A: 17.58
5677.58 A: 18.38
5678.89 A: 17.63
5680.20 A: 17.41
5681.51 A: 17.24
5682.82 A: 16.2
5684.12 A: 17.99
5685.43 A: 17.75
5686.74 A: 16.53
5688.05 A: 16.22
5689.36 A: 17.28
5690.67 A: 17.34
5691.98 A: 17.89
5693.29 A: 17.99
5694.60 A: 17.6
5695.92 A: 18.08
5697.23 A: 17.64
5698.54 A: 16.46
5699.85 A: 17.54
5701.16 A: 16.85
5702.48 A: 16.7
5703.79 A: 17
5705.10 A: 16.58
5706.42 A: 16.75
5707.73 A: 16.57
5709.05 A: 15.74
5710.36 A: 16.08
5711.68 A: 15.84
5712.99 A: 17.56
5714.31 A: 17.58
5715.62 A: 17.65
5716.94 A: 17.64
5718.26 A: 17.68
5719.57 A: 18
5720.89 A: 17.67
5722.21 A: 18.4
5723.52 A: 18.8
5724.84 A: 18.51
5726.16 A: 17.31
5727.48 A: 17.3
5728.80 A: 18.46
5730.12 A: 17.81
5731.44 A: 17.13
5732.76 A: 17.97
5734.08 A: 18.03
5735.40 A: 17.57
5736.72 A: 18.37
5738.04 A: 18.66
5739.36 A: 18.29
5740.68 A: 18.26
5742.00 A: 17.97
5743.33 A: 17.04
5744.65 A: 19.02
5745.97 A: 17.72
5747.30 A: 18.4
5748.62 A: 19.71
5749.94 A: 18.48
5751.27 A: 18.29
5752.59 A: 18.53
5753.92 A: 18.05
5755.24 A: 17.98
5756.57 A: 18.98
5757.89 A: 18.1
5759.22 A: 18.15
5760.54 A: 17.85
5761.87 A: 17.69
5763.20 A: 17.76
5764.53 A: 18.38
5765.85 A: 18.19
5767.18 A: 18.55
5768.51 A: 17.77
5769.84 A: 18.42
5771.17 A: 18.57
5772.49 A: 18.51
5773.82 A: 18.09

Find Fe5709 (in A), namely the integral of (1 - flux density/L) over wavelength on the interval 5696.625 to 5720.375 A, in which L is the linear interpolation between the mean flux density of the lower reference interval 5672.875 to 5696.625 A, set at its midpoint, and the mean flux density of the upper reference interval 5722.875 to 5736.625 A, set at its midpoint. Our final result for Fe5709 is 0.9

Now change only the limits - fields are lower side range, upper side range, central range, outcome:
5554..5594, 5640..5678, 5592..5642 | 0.1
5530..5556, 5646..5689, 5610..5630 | 0.8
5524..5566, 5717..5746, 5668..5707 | 0.9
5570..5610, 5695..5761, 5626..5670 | -1.6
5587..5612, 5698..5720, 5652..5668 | -0.7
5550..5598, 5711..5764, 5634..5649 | -0.4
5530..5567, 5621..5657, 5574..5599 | 2.1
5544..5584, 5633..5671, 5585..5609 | 1.7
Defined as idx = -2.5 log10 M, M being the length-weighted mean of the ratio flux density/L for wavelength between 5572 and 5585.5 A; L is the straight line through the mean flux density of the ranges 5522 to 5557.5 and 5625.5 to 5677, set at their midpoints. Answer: 0.04 mag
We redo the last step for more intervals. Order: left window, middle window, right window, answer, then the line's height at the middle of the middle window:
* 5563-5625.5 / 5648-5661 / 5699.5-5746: -0.027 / 16.7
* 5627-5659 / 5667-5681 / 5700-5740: -0.012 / 17.4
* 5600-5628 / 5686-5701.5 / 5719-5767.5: 0.014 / 17.5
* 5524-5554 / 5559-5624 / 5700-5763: 0.067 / 17.1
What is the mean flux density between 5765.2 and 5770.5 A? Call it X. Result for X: 18.2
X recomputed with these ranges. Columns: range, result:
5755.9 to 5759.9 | 18.4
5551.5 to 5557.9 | 17.2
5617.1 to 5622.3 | 16.6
